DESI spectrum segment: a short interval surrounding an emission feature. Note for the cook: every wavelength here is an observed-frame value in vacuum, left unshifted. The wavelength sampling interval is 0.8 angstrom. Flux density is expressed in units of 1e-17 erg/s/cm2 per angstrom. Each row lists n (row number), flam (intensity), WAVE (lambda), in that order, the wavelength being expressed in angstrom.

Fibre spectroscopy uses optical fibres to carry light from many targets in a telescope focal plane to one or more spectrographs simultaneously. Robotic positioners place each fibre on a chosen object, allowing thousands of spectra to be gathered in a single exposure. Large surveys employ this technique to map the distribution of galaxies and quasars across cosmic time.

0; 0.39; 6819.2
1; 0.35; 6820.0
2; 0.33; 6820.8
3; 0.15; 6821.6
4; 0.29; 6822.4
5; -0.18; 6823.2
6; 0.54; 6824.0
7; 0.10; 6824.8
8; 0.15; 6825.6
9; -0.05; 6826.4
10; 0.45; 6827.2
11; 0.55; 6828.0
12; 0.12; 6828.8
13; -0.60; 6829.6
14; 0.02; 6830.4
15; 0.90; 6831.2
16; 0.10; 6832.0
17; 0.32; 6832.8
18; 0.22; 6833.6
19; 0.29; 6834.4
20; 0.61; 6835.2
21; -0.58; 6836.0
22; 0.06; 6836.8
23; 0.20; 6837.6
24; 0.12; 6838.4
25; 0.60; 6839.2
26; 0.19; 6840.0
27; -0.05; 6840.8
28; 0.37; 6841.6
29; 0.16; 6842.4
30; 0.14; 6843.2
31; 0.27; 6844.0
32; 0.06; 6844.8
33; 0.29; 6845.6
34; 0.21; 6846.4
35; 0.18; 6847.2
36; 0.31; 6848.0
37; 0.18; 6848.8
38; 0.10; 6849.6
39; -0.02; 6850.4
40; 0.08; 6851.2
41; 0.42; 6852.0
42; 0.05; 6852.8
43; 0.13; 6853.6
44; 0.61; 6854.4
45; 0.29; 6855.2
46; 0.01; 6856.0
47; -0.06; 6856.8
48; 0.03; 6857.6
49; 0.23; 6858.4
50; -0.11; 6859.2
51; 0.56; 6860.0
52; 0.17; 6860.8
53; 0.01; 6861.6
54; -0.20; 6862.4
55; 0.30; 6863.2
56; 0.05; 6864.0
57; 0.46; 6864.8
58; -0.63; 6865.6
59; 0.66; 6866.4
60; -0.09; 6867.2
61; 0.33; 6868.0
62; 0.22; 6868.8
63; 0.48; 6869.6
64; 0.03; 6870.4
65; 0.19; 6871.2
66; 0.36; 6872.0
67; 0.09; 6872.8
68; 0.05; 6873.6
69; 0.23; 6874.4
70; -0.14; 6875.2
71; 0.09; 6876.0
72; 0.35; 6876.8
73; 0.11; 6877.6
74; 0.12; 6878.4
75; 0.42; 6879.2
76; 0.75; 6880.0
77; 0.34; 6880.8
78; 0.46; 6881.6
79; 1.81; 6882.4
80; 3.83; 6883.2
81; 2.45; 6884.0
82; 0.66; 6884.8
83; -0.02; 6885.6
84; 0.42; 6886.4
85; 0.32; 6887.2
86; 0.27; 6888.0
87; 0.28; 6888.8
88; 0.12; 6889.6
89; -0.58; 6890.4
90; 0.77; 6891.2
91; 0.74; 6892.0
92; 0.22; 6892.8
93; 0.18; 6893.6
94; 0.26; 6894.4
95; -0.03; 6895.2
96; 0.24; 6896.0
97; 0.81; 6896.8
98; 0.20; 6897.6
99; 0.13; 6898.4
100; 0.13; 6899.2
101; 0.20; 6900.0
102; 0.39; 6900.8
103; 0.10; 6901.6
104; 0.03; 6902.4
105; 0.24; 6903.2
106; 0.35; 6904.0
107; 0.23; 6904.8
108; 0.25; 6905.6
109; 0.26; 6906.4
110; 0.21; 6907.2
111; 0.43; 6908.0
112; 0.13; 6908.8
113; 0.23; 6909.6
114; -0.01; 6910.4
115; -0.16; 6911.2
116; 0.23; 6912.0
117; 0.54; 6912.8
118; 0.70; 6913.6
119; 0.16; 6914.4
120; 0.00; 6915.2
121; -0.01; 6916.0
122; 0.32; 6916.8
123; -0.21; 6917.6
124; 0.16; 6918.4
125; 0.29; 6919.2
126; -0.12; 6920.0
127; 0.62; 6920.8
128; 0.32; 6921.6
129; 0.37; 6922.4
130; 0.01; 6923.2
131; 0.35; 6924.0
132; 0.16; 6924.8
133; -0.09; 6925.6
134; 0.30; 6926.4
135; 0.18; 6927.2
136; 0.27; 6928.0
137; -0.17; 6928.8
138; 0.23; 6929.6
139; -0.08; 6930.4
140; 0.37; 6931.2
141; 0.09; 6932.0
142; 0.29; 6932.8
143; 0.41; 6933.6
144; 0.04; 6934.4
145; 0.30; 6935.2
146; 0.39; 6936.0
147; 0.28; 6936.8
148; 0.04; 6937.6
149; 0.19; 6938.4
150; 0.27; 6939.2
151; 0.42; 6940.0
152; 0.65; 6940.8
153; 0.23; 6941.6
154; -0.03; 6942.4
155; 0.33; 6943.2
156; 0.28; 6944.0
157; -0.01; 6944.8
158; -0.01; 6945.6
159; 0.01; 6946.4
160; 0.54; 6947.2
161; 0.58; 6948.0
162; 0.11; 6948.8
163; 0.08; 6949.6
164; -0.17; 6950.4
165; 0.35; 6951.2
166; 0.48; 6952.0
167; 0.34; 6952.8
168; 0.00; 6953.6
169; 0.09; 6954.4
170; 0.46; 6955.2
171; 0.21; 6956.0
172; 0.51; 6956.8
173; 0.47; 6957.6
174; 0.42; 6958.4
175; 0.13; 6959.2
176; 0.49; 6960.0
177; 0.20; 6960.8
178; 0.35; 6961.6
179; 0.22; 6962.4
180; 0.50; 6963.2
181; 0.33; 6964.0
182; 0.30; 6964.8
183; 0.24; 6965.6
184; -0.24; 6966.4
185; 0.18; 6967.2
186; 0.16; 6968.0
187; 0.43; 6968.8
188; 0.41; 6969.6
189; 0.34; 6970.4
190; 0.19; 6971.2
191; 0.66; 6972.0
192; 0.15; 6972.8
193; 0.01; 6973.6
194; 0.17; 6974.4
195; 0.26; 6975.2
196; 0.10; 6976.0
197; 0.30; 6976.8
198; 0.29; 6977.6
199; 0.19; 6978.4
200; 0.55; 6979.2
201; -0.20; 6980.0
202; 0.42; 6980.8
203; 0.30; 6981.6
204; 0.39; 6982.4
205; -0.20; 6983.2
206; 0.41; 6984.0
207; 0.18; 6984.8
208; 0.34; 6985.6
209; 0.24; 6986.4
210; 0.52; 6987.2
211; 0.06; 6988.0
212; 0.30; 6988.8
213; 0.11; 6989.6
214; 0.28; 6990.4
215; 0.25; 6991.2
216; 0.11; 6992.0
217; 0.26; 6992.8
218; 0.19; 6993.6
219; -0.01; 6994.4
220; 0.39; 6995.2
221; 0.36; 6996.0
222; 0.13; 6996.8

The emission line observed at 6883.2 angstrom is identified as [O III] 5007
